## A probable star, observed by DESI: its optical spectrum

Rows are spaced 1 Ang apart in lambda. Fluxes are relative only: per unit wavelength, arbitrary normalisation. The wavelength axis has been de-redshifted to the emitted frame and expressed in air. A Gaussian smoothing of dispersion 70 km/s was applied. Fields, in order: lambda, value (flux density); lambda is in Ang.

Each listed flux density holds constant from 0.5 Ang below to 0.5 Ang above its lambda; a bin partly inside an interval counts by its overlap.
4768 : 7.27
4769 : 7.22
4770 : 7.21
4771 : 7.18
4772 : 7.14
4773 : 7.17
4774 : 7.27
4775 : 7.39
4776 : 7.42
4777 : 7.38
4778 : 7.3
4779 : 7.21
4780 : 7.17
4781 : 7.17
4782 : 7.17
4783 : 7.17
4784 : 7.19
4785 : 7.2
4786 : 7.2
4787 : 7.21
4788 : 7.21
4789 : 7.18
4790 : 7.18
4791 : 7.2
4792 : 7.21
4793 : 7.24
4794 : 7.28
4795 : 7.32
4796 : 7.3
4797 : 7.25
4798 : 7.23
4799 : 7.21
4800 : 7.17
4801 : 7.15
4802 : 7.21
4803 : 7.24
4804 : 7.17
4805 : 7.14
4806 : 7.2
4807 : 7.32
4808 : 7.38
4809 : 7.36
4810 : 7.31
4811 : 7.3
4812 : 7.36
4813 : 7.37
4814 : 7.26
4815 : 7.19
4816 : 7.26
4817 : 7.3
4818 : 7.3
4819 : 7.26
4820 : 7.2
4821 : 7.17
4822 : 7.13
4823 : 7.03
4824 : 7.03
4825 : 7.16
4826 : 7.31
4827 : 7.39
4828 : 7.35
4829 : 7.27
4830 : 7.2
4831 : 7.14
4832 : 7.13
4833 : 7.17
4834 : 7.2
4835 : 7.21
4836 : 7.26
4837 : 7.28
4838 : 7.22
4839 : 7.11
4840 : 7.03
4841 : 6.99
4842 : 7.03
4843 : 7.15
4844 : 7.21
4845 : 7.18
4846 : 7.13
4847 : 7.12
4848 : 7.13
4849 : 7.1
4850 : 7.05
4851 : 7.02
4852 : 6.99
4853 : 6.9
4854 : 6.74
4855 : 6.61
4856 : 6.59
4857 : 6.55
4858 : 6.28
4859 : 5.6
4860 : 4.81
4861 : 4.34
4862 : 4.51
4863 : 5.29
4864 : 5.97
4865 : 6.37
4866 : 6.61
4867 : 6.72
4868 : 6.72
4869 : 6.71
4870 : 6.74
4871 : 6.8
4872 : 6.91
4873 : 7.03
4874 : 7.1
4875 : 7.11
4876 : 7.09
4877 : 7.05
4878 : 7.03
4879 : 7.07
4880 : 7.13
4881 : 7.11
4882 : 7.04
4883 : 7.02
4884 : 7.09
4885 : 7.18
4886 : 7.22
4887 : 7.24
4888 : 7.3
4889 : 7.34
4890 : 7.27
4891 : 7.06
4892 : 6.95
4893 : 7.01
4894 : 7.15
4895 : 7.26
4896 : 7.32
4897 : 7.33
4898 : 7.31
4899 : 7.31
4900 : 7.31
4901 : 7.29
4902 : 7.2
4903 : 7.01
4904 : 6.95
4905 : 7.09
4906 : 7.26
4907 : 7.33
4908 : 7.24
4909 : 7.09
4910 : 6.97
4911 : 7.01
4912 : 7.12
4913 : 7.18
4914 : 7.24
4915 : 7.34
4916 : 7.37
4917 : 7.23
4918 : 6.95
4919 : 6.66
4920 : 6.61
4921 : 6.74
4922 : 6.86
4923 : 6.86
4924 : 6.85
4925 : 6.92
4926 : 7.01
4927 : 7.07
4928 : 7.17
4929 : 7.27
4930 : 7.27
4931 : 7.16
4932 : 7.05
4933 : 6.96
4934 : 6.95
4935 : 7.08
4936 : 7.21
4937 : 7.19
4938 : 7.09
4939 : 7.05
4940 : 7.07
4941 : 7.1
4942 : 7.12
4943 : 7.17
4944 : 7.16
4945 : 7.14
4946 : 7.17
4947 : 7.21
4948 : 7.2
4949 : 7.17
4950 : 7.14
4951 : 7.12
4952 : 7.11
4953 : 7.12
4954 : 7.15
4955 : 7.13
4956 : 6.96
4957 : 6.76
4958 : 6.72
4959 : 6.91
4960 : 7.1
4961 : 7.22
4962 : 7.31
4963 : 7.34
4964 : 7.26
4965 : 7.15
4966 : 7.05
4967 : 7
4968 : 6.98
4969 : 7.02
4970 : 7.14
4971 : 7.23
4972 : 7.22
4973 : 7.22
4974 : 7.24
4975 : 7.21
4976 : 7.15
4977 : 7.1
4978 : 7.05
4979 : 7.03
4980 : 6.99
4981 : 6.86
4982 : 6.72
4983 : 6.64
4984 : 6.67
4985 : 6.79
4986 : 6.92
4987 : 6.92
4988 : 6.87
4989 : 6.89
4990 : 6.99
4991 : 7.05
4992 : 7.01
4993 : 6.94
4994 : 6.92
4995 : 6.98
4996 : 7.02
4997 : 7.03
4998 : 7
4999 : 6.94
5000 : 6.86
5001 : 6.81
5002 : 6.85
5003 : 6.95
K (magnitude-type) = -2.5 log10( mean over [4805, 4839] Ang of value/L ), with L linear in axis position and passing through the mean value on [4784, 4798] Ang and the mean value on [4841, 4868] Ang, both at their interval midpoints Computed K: -0.06 mag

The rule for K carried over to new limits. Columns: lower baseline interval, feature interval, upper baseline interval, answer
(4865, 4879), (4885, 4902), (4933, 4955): -0.042 mag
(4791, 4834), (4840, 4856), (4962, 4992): 0.028 mag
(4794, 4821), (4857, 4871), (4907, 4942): 0.201 mag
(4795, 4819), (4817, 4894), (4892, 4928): 0.044 mag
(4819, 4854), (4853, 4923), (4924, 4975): 0.042 mag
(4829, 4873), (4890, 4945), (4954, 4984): -0.032 mag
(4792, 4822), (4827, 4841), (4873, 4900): 0.004 mag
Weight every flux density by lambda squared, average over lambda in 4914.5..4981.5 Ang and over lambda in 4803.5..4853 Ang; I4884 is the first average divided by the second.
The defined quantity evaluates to 1.03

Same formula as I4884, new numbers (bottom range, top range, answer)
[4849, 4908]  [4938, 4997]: 1.07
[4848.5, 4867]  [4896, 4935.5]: 1.17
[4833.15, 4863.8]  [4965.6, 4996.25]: 1.11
